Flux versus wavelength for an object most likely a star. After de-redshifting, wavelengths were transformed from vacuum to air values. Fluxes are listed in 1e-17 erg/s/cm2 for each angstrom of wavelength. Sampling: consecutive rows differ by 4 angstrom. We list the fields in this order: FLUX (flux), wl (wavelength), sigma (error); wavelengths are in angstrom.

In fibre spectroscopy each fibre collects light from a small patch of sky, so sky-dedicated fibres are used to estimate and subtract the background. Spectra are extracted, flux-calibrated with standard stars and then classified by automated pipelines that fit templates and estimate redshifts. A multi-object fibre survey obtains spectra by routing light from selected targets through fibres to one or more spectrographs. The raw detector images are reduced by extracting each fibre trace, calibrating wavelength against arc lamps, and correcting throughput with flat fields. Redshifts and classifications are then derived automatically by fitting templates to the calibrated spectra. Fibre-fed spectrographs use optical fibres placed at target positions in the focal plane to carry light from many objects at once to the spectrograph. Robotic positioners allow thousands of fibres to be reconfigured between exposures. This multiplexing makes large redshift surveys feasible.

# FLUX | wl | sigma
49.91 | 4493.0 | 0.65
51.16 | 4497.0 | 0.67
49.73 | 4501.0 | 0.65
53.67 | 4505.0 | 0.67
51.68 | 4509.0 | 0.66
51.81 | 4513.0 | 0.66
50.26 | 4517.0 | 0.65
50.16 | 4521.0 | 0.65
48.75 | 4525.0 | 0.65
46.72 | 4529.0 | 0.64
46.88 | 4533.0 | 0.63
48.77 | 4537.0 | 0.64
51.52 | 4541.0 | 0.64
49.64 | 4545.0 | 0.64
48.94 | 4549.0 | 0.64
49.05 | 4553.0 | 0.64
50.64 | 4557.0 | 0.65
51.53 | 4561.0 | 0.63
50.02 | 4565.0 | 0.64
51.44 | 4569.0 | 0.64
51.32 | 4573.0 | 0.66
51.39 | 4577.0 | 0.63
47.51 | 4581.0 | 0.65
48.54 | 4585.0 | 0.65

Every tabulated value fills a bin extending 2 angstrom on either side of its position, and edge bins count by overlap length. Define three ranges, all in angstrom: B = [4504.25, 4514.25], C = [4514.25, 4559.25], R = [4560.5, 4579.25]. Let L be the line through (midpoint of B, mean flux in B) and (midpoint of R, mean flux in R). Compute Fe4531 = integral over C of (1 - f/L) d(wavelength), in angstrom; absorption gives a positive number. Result 2.1 angstrom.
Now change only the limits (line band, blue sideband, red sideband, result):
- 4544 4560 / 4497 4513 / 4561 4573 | 0.5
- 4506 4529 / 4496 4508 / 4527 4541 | -0.2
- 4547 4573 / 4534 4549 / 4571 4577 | 0.1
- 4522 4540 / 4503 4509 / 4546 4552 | 0.9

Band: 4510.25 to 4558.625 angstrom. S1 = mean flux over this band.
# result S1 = 49.5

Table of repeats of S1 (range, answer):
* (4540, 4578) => 50.5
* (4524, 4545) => 48.6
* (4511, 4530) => 49.7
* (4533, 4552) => 49.4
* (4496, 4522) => 51.3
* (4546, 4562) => 49.9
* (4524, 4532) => 47.5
